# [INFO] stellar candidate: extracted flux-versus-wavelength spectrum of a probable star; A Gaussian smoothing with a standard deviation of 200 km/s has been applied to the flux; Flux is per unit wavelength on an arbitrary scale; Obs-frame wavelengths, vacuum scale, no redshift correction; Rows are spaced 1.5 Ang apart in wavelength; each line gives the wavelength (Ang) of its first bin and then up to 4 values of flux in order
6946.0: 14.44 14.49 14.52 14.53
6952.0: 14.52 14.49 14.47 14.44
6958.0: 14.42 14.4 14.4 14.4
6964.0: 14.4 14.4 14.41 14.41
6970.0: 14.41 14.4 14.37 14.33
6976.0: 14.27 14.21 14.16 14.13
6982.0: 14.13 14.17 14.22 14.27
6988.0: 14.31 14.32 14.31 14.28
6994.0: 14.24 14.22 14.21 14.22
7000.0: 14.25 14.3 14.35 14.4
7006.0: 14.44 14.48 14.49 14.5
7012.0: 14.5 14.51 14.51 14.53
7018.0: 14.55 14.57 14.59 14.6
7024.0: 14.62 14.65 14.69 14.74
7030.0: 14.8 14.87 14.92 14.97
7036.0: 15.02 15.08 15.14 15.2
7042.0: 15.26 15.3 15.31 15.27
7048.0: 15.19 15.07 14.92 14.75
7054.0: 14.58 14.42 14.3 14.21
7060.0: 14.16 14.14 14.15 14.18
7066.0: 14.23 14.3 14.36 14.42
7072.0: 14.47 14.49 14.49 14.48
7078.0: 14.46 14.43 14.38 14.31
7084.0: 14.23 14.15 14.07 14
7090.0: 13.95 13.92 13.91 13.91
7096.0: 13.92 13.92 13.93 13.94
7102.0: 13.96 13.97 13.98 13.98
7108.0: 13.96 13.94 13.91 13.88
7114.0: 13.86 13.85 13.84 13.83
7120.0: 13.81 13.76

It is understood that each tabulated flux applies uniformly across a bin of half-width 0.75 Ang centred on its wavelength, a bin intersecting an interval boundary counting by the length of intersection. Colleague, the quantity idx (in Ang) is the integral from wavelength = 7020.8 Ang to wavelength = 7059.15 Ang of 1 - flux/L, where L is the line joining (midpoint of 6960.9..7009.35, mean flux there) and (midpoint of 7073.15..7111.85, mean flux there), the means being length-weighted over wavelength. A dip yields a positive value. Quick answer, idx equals -1.8 Ang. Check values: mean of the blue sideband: 14.3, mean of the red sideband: 14.1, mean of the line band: 14.9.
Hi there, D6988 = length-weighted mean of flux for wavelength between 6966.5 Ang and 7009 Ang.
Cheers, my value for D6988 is 14.3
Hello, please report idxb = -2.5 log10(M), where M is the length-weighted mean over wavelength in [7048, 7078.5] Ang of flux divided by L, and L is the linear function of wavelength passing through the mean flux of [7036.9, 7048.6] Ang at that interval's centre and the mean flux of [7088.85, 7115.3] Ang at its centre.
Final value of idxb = 0.02 mag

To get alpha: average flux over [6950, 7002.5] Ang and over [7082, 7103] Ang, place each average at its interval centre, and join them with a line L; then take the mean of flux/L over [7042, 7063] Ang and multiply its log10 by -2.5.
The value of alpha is -0.05 mag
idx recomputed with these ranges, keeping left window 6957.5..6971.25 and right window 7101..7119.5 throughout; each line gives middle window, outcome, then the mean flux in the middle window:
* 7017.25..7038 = -0.8 Ang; 14.8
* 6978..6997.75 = 0.1 Ang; 14.2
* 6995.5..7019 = -0.2 Ang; 14.4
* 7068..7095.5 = -0.5 Ang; 14.2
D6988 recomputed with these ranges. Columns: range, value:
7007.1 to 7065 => 14.7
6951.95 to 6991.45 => 14.3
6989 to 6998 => 14.3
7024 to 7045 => 15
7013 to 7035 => 14.7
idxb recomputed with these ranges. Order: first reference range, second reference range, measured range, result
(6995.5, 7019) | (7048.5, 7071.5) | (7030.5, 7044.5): -0.05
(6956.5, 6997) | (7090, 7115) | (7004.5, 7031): -0.03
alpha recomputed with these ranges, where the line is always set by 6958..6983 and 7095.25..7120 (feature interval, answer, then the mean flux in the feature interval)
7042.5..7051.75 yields -0.08 mag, 15.2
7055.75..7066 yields -0.01 mag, 14.2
